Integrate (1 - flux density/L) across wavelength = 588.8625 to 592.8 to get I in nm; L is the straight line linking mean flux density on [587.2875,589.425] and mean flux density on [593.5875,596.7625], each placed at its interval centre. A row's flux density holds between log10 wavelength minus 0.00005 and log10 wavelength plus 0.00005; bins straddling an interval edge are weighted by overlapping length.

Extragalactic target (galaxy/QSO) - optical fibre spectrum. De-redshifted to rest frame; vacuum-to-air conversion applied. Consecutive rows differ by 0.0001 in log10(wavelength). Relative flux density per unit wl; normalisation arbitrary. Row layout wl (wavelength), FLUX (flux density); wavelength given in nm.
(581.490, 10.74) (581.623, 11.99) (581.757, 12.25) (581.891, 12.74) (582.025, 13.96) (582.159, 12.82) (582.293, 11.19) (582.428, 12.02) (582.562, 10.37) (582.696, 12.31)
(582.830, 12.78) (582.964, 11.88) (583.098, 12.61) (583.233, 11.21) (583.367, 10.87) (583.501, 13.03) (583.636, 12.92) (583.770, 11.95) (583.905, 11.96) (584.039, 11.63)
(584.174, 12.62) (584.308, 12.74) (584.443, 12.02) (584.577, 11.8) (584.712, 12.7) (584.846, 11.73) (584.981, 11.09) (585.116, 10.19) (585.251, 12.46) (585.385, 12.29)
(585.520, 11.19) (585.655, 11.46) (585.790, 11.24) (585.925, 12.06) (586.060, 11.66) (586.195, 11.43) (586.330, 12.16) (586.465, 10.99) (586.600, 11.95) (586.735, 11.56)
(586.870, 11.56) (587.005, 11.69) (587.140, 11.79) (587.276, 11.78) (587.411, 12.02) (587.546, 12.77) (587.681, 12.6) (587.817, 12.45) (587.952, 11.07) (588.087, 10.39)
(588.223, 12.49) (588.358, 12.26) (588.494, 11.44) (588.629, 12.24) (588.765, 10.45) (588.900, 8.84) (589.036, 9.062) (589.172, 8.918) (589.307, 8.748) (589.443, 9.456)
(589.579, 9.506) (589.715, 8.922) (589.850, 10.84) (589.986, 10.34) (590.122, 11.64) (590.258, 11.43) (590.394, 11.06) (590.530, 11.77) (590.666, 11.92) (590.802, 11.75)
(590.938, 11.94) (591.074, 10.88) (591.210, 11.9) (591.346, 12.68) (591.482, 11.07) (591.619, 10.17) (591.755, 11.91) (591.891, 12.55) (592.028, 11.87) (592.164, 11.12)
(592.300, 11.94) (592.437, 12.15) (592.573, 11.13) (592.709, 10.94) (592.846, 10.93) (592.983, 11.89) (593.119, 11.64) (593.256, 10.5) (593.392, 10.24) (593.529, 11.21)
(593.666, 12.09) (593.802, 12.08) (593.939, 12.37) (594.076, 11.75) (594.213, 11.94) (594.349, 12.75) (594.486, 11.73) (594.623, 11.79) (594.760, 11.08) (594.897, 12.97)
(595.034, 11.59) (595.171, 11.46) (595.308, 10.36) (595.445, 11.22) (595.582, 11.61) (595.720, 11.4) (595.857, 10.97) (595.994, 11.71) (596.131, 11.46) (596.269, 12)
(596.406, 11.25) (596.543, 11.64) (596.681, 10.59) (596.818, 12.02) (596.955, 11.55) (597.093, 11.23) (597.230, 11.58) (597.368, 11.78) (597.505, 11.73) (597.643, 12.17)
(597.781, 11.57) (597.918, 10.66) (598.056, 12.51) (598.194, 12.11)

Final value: 0.12 nm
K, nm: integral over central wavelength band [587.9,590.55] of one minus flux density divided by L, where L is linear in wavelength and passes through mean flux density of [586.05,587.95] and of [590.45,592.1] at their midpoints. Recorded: 0.28 nm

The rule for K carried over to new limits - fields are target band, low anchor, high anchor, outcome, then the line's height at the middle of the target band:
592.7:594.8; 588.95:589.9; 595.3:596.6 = -0.173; 10.7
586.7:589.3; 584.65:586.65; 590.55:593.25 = 0.076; 11.6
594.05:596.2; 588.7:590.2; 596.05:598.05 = -0.103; 11.1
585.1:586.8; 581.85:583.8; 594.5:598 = 0.055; 12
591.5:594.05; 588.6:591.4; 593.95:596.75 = -0.080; 11.1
